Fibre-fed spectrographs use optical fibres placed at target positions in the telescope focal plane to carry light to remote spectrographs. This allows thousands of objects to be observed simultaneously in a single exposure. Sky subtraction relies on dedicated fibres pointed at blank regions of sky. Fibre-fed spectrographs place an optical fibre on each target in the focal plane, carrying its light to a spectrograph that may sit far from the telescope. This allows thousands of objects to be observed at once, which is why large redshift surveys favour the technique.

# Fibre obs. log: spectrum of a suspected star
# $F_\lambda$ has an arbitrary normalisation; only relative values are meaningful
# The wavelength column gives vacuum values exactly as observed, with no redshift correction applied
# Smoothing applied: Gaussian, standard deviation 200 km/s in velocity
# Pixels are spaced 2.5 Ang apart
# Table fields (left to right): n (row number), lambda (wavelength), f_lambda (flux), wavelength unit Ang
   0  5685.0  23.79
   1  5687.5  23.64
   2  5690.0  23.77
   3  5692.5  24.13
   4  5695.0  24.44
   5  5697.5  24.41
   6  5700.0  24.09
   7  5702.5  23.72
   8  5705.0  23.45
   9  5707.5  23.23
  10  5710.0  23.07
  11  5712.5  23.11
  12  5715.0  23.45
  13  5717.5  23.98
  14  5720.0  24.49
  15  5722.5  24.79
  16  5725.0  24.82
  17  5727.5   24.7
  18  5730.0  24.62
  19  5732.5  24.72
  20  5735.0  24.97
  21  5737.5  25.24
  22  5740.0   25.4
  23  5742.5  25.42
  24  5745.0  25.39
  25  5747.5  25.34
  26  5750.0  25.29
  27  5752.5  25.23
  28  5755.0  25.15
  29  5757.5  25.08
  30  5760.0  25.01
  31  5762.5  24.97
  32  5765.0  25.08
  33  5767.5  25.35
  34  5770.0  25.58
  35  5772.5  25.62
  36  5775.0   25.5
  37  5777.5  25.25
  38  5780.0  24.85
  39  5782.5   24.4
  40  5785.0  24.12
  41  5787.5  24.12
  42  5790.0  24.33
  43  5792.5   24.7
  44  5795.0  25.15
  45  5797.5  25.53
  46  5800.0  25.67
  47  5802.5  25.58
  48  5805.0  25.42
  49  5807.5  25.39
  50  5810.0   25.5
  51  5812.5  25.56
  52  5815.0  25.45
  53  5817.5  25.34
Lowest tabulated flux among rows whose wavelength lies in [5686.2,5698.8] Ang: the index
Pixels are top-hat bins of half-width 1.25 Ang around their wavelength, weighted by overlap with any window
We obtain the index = 23.64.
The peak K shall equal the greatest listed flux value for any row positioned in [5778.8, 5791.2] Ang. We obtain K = 24.85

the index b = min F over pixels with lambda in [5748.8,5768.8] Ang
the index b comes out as 24.97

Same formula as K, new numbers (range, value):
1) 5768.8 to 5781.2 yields 25.62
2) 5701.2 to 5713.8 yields 23.72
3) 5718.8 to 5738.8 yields 25.24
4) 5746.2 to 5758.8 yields 25.34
